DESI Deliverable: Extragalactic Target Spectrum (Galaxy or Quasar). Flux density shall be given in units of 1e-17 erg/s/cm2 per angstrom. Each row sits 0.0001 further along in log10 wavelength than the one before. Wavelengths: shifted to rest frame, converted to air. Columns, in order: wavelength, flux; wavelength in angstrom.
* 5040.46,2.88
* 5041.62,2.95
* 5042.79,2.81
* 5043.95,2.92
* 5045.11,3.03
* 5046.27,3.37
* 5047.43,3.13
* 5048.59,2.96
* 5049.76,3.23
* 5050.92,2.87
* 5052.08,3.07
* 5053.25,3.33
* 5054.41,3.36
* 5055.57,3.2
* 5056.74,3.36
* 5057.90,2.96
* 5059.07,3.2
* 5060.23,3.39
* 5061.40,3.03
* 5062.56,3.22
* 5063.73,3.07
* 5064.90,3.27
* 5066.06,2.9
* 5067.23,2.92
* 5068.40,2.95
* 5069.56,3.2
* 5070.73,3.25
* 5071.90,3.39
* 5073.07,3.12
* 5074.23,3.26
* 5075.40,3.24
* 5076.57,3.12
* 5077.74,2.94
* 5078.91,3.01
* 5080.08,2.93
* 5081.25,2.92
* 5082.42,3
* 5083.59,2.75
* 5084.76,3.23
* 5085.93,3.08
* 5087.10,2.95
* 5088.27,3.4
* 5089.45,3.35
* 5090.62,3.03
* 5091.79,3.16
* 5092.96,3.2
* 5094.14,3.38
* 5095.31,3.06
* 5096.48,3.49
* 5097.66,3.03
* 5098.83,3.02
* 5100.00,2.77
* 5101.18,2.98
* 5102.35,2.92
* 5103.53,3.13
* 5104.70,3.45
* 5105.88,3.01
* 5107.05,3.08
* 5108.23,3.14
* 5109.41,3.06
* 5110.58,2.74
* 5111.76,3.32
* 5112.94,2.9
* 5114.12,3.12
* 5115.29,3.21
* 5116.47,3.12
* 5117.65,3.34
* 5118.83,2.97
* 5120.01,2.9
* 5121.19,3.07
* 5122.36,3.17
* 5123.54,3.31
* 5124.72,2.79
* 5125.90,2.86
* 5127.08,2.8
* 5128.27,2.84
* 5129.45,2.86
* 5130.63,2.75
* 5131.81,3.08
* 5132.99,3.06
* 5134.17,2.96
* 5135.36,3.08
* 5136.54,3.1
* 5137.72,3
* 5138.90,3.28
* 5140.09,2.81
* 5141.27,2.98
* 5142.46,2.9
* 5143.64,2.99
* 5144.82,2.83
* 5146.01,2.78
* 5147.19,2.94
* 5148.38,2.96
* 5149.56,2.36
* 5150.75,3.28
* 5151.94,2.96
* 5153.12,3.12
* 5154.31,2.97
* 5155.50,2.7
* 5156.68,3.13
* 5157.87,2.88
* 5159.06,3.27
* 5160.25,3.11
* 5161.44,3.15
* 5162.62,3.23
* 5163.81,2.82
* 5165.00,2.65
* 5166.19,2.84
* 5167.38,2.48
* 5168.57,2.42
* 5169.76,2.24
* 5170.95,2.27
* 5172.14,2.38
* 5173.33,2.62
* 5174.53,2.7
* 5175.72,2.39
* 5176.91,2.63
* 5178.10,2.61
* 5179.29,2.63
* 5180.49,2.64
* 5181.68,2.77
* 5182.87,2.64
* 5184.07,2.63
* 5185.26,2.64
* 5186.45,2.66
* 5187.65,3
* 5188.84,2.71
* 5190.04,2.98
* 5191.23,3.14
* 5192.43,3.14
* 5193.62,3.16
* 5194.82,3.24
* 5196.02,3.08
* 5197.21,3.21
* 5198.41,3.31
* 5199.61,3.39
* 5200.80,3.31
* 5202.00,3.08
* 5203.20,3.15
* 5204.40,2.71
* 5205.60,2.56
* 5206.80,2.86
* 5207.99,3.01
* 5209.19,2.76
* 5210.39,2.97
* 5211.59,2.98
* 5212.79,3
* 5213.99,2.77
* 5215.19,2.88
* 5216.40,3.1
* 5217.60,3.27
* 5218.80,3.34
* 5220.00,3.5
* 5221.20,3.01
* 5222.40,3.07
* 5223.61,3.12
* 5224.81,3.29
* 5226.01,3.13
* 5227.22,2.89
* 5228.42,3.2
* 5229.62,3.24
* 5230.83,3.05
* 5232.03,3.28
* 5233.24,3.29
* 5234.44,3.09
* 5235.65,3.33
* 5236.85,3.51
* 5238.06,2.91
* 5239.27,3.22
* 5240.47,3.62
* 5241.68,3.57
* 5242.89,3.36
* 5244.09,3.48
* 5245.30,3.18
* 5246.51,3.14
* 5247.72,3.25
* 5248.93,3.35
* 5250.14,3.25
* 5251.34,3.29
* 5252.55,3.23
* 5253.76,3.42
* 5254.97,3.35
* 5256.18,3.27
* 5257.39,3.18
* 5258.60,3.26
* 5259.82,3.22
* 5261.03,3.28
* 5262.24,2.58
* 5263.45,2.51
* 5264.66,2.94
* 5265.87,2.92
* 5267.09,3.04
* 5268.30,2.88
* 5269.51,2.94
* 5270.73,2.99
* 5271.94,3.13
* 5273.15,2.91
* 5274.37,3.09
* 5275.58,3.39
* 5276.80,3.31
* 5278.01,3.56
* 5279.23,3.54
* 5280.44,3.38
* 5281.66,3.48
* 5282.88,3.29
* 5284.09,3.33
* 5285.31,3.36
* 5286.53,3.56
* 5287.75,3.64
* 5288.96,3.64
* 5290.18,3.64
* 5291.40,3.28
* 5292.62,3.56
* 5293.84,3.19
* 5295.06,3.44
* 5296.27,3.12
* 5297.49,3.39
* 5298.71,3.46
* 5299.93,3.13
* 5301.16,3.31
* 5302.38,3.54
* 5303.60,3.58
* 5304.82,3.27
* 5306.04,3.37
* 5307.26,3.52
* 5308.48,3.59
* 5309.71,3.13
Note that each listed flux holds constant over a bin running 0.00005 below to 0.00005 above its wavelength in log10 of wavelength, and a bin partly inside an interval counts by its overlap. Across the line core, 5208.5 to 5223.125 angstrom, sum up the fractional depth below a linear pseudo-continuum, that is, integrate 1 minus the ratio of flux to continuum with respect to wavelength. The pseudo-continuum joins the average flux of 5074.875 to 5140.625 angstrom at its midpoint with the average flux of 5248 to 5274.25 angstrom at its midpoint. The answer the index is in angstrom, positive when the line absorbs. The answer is 0.1 angstrom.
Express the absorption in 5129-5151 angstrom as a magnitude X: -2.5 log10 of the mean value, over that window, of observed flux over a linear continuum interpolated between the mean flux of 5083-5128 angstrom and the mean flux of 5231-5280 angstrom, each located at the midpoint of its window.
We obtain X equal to 0.06 mag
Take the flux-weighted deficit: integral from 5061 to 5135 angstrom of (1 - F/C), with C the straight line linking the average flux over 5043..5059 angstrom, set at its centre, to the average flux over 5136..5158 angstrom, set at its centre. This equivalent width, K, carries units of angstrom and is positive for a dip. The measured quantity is -0.75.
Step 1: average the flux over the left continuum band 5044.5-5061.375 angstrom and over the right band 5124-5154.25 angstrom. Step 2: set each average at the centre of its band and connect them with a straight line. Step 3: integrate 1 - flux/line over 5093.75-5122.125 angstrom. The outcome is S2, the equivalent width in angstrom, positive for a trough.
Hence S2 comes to -0.7 angstrom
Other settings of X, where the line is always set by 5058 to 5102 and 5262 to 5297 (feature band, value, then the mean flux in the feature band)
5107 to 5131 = 0.042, 3.02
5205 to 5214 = 0.115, 2.87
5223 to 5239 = 0.010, 3.18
